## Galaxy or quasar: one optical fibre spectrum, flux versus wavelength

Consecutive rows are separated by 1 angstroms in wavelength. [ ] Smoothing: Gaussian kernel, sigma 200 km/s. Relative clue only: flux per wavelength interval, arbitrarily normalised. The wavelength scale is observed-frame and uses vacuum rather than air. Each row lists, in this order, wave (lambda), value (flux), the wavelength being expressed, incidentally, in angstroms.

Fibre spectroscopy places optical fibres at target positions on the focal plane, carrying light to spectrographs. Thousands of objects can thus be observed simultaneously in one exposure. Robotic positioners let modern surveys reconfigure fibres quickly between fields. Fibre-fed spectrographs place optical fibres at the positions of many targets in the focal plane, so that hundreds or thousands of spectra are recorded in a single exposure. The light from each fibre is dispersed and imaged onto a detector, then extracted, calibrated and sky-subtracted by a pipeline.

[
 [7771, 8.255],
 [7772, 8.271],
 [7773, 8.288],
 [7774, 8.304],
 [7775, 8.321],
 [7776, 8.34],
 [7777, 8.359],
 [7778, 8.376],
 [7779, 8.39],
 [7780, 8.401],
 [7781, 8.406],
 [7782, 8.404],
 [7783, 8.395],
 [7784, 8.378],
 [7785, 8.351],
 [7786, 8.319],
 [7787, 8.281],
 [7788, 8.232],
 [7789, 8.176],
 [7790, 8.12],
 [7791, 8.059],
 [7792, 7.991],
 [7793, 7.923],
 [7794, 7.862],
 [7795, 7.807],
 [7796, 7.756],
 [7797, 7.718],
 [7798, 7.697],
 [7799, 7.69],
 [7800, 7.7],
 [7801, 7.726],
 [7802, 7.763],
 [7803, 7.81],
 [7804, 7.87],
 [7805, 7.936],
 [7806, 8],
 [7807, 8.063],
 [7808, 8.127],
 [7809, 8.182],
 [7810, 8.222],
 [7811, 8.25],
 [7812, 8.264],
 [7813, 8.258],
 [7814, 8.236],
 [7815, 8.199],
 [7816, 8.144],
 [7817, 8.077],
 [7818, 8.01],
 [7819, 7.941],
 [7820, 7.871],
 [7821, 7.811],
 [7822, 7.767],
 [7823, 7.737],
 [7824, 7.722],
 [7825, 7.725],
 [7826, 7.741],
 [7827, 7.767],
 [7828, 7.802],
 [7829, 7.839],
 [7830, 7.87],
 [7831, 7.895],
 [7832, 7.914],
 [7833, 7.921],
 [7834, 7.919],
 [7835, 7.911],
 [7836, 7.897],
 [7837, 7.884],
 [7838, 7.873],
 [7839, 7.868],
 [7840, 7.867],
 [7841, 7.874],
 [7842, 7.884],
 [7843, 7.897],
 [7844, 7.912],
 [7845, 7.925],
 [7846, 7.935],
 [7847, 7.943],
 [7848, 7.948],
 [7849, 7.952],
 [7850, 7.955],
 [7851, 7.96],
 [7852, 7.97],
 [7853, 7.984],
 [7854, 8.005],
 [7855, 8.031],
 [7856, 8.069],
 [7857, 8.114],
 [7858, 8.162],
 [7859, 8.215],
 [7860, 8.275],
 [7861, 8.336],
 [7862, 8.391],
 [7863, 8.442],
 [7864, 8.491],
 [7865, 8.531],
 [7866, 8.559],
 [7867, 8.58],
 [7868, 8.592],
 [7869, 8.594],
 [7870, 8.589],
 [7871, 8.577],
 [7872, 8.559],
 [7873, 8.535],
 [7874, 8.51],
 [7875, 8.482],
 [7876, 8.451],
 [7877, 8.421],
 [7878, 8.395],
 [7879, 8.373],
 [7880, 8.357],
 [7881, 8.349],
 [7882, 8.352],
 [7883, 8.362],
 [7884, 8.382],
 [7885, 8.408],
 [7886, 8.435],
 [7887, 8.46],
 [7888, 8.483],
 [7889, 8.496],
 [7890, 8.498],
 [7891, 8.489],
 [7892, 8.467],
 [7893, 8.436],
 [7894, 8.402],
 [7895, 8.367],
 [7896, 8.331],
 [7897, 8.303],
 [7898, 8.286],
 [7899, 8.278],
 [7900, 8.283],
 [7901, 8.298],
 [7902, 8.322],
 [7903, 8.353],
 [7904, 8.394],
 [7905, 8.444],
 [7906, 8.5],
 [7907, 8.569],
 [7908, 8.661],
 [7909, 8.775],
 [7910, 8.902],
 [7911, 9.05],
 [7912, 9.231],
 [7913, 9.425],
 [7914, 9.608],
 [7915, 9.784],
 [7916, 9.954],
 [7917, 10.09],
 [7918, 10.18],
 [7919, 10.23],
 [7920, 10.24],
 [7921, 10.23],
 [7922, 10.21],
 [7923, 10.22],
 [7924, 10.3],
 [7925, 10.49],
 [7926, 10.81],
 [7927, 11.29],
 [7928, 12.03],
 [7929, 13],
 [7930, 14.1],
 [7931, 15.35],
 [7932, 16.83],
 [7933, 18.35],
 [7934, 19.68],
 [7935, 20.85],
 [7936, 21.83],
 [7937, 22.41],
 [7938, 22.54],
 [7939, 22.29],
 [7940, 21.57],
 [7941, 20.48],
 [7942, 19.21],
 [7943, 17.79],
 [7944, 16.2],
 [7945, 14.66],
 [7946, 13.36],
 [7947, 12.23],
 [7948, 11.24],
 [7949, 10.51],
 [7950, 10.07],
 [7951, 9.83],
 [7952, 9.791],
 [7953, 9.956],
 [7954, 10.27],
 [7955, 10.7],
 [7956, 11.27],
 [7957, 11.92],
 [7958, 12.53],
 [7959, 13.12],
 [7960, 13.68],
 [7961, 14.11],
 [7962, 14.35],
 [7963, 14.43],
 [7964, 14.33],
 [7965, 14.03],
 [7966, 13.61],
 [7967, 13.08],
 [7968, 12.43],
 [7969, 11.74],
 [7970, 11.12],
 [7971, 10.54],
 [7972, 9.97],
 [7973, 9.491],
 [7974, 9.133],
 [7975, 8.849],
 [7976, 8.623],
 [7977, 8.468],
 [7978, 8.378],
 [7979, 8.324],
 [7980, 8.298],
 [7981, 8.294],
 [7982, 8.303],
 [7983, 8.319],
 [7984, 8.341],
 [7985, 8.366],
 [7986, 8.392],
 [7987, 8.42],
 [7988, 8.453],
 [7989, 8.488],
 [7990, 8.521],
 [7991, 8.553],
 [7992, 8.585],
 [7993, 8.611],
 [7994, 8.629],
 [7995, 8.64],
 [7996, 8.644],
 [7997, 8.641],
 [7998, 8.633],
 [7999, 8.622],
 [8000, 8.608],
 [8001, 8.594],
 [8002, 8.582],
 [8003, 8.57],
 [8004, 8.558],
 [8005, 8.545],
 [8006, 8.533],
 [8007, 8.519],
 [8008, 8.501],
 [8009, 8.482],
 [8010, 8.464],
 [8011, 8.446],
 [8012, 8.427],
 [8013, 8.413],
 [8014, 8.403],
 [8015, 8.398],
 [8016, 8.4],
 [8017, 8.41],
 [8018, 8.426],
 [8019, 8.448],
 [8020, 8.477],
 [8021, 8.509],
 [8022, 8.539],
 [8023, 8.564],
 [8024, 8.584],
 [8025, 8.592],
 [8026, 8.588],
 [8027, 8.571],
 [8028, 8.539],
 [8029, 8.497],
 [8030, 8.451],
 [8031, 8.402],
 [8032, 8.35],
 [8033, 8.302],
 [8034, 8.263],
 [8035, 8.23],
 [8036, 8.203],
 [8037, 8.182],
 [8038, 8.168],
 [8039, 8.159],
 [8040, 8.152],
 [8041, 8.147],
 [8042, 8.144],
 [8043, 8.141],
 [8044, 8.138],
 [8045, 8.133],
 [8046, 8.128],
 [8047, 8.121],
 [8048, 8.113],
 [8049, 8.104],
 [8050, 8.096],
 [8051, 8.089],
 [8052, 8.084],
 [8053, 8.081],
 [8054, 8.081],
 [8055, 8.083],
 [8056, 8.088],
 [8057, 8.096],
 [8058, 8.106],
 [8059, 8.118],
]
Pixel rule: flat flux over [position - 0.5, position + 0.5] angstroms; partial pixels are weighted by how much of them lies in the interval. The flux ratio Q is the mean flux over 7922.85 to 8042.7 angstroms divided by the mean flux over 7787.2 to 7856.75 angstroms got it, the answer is 1.36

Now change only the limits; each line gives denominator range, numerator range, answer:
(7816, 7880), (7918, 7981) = 1.62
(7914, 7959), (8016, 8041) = 0.61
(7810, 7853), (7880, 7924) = 1.12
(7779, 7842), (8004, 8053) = 1.04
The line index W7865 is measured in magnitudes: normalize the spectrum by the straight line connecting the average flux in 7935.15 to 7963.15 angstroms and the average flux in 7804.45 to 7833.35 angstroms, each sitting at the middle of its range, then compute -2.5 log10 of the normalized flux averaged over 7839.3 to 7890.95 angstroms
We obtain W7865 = 0.24 mag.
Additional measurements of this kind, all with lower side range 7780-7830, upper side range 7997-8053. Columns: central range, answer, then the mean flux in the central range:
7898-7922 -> -0.12 mag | 9.13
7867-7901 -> -0.04 mag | 8.43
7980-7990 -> -0.01 mag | 8.38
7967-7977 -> -0.23 mag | 10.3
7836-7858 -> 0.02 mag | 7.95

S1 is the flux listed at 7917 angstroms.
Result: 10.09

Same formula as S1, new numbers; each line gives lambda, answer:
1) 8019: 8.448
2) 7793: 7.923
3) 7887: 8.46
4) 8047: 8.121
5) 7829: 7.839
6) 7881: 8.349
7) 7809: 8.182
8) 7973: 9.491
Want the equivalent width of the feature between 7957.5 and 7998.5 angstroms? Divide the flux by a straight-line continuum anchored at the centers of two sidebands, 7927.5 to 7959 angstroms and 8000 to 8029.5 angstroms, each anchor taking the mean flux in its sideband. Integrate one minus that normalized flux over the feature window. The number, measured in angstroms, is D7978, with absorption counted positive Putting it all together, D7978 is 6.53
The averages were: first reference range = 15.2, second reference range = 8.5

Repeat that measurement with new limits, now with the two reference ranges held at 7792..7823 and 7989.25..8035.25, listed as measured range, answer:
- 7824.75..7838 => 0.3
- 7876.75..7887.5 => -0.3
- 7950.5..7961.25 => -4.0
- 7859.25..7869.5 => -0.5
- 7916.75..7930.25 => -4.3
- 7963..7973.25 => -4.7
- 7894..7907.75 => -0.3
